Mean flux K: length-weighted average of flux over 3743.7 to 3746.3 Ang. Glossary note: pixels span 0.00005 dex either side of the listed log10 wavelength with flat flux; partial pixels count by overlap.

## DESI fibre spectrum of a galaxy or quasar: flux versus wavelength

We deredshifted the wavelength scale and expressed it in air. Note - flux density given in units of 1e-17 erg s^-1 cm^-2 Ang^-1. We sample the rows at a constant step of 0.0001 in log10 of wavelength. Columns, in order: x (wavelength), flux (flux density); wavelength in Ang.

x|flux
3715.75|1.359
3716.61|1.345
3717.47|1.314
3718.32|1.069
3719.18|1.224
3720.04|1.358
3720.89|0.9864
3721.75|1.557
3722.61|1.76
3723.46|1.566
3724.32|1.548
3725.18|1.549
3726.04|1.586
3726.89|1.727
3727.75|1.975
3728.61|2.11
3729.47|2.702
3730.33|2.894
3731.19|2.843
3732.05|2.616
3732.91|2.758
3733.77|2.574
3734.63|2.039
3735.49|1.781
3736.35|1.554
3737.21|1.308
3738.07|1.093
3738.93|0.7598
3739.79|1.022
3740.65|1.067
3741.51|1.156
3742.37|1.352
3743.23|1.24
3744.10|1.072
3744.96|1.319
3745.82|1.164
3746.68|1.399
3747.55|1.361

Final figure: 1.19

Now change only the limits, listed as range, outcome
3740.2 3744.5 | 1.18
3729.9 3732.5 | 2.78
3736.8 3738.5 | 1.2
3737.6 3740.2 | 0.964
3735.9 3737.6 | 1.44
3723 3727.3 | 1.6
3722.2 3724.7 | 1.63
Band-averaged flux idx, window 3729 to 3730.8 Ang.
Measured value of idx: 2.78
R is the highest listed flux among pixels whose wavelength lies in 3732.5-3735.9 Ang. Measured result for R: 2.758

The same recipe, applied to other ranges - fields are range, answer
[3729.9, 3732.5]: 2.894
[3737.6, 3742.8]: 1.352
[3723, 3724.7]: 1.566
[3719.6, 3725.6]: 1.76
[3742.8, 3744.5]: 1.24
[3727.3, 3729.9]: 2.702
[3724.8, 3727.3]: 1.727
